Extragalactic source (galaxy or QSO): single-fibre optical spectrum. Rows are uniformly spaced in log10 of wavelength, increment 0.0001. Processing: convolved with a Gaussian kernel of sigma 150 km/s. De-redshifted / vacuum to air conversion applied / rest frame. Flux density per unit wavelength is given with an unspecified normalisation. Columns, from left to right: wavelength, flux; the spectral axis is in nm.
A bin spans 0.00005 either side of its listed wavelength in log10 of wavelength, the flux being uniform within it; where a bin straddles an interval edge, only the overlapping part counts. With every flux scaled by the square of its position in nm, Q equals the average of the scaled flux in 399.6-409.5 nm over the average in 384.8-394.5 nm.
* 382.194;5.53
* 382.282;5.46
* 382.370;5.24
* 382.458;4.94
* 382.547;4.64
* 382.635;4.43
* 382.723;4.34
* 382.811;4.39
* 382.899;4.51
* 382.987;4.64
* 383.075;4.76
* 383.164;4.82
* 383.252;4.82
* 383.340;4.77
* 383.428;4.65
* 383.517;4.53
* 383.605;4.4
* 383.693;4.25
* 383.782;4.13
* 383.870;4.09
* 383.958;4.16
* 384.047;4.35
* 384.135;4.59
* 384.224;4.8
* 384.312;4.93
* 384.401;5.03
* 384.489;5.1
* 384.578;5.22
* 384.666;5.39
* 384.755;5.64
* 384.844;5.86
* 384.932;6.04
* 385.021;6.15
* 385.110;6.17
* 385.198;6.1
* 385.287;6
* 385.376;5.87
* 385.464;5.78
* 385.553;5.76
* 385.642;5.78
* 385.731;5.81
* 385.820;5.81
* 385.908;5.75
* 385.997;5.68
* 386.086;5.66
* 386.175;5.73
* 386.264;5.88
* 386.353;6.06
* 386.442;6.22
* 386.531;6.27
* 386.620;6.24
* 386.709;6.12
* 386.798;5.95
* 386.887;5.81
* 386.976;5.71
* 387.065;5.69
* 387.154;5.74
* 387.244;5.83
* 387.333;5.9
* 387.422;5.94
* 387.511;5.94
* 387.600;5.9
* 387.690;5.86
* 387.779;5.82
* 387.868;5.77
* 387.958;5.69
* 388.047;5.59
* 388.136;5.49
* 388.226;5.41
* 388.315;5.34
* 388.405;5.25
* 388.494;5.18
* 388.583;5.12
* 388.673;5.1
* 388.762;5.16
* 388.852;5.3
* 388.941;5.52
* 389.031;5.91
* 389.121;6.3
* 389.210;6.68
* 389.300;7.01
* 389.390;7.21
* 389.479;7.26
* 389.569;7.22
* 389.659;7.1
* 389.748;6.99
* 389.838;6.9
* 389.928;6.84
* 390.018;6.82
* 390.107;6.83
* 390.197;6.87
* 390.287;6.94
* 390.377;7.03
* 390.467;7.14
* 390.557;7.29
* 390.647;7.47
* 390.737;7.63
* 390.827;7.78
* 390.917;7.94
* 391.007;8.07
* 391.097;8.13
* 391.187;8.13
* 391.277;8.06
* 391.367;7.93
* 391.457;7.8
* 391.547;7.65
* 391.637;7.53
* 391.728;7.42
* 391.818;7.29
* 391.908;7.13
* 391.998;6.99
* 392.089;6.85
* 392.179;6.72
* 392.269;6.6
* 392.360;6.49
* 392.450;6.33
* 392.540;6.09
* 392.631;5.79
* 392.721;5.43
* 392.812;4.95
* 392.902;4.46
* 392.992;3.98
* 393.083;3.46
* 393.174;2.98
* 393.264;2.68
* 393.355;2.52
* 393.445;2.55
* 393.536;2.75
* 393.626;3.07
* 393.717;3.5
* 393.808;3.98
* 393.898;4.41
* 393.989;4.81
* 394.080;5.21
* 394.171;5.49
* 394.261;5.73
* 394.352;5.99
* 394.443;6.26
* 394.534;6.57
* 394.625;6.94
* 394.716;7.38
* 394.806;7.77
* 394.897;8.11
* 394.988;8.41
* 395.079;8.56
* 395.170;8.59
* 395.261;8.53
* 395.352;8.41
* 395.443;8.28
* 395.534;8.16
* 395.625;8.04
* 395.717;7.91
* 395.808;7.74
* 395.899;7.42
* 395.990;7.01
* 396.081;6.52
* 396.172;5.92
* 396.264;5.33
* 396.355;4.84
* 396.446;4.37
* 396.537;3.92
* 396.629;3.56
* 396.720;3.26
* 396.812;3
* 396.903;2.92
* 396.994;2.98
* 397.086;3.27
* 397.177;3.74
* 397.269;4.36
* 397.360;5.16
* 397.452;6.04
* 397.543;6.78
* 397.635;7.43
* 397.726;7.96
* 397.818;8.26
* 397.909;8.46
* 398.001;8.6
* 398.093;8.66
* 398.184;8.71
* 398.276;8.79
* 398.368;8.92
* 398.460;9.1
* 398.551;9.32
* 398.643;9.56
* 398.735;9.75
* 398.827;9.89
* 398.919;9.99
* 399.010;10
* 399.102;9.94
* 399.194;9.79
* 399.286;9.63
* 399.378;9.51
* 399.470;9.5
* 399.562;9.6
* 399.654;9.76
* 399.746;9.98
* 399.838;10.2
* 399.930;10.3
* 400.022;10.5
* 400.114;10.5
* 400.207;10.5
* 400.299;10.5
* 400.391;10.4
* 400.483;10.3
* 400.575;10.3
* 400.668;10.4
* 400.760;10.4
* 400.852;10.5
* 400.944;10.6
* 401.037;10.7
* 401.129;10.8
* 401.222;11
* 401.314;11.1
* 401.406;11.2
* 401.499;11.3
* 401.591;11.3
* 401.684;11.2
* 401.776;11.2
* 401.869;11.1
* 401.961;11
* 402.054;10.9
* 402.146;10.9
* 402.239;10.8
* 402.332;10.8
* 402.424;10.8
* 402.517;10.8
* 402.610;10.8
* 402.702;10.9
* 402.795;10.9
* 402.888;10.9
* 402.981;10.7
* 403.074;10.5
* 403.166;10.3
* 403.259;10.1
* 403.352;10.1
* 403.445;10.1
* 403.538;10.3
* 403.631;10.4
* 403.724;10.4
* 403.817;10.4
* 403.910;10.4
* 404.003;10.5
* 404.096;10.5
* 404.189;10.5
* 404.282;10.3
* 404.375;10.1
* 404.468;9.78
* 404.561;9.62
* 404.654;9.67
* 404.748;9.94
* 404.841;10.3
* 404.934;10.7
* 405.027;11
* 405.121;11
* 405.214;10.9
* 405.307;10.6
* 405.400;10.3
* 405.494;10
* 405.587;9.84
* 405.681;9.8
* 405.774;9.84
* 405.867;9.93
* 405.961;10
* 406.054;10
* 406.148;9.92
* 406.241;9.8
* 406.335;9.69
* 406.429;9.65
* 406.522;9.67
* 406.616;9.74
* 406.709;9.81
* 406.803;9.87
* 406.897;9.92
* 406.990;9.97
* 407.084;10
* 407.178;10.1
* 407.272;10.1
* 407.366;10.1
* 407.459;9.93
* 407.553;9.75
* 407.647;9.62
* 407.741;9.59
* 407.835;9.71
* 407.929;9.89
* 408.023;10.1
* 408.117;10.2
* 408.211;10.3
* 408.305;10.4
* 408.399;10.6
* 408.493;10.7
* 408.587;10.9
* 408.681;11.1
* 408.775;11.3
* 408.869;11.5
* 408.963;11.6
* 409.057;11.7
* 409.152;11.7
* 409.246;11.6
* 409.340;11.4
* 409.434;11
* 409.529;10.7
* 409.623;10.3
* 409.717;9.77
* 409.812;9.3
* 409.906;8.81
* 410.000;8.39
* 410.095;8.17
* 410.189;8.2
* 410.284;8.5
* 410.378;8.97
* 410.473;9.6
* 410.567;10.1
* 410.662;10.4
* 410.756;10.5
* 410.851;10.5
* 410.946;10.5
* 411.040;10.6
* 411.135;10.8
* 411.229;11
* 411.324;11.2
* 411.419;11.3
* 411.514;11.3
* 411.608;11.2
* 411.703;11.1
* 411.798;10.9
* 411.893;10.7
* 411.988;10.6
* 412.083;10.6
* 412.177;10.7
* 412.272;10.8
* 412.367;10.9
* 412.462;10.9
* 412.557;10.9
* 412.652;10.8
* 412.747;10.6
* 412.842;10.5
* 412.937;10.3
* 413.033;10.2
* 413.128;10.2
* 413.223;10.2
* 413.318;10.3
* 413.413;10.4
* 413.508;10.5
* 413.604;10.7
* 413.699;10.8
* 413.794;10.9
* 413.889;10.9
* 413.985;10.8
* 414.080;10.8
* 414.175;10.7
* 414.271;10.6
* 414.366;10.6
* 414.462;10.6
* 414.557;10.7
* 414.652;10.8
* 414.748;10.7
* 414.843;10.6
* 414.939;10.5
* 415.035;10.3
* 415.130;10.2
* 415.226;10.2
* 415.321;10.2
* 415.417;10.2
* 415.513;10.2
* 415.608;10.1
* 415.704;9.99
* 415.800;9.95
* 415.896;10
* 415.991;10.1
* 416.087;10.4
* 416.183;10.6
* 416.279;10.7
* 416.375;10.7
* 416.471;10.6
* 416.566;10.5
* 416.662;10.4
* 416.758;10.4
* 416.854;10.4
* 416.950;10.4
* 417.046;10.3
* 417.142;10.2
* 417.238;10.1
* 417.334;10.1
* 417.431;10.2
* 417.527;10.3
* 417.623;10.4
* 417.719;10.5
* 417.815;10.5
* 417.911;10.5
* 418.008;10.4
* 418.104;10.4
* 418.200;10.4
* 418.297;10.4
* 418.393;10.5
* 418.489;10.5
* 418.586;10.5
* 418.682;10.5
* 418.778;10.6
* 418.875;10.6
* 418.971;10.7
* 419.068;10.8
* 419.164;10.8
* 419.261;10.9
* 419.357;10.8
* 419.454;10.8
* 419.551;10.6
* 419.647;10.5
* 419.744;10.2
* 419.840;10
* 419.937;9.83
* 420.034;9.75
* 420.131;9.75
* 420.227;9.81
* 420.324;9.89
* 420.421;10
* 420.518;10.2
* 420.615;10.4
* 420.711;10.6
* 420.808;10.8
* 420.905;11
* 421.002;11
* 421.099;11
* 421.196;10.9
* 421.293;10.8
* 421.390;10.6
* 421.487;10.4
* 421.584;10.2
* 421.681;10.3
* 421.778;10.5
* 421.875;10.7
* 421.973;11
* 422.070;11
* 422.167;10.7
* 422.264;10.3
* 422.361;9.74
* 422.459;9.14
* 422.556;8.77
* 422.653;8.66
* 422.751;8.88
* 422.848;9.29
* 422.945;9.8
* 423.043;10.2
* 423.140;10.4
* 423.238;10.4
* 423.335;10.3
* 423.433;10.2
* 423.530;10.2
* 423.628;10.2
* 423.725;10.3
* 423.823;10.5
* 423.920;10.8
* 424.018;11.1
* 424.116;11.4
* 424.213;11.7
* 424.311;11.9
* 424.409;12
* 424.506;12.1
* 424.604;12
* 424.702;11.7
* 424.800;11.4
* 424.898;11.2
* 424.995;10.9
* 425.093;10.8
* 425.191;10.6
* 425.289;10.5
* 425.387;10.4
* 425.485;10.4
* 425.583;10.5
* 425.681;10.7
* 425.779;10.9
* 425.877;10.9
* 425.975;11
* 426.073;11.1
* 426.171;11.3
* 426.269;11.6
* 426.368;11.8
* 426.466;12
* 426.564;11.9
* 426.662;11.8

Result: 1.88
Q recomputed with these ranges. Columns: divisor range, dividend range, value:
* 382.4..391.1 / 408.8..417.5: 2.05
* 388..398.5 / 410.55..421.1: 1.87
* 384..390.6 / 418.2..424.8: 2.09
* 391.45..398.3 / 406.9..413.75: 1.87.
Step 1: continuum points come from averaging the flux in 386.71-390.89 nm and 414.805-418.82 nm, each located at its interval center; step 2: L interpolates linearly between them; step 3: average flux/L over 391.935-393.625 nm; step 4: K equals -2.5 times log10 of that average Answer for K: 0.370 mag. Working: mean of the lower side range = 6.25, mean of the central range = 4.84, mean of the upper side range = 10.4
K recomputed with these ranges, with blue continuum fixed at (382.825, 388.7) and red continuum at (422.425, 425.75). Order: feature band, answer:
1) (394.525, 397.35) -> 0.10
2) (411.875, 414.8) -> -0.17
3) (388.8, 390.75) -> -0.14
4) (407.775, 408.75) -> -0.23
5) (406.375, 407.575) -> -0.19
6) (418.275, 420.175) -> -0.06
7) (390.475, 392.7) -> -0.17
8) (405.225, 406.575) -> -0.22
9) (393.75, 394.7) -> 0.18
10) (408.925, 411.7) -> -0.18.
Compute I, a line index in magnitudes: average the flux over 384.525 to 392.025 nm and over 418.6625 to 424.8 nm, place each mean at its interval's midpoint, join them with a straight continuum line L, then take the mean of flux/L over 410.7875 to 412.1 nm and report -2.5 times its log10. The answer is -0.18 mag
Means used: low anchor 6.36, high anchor 10.5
